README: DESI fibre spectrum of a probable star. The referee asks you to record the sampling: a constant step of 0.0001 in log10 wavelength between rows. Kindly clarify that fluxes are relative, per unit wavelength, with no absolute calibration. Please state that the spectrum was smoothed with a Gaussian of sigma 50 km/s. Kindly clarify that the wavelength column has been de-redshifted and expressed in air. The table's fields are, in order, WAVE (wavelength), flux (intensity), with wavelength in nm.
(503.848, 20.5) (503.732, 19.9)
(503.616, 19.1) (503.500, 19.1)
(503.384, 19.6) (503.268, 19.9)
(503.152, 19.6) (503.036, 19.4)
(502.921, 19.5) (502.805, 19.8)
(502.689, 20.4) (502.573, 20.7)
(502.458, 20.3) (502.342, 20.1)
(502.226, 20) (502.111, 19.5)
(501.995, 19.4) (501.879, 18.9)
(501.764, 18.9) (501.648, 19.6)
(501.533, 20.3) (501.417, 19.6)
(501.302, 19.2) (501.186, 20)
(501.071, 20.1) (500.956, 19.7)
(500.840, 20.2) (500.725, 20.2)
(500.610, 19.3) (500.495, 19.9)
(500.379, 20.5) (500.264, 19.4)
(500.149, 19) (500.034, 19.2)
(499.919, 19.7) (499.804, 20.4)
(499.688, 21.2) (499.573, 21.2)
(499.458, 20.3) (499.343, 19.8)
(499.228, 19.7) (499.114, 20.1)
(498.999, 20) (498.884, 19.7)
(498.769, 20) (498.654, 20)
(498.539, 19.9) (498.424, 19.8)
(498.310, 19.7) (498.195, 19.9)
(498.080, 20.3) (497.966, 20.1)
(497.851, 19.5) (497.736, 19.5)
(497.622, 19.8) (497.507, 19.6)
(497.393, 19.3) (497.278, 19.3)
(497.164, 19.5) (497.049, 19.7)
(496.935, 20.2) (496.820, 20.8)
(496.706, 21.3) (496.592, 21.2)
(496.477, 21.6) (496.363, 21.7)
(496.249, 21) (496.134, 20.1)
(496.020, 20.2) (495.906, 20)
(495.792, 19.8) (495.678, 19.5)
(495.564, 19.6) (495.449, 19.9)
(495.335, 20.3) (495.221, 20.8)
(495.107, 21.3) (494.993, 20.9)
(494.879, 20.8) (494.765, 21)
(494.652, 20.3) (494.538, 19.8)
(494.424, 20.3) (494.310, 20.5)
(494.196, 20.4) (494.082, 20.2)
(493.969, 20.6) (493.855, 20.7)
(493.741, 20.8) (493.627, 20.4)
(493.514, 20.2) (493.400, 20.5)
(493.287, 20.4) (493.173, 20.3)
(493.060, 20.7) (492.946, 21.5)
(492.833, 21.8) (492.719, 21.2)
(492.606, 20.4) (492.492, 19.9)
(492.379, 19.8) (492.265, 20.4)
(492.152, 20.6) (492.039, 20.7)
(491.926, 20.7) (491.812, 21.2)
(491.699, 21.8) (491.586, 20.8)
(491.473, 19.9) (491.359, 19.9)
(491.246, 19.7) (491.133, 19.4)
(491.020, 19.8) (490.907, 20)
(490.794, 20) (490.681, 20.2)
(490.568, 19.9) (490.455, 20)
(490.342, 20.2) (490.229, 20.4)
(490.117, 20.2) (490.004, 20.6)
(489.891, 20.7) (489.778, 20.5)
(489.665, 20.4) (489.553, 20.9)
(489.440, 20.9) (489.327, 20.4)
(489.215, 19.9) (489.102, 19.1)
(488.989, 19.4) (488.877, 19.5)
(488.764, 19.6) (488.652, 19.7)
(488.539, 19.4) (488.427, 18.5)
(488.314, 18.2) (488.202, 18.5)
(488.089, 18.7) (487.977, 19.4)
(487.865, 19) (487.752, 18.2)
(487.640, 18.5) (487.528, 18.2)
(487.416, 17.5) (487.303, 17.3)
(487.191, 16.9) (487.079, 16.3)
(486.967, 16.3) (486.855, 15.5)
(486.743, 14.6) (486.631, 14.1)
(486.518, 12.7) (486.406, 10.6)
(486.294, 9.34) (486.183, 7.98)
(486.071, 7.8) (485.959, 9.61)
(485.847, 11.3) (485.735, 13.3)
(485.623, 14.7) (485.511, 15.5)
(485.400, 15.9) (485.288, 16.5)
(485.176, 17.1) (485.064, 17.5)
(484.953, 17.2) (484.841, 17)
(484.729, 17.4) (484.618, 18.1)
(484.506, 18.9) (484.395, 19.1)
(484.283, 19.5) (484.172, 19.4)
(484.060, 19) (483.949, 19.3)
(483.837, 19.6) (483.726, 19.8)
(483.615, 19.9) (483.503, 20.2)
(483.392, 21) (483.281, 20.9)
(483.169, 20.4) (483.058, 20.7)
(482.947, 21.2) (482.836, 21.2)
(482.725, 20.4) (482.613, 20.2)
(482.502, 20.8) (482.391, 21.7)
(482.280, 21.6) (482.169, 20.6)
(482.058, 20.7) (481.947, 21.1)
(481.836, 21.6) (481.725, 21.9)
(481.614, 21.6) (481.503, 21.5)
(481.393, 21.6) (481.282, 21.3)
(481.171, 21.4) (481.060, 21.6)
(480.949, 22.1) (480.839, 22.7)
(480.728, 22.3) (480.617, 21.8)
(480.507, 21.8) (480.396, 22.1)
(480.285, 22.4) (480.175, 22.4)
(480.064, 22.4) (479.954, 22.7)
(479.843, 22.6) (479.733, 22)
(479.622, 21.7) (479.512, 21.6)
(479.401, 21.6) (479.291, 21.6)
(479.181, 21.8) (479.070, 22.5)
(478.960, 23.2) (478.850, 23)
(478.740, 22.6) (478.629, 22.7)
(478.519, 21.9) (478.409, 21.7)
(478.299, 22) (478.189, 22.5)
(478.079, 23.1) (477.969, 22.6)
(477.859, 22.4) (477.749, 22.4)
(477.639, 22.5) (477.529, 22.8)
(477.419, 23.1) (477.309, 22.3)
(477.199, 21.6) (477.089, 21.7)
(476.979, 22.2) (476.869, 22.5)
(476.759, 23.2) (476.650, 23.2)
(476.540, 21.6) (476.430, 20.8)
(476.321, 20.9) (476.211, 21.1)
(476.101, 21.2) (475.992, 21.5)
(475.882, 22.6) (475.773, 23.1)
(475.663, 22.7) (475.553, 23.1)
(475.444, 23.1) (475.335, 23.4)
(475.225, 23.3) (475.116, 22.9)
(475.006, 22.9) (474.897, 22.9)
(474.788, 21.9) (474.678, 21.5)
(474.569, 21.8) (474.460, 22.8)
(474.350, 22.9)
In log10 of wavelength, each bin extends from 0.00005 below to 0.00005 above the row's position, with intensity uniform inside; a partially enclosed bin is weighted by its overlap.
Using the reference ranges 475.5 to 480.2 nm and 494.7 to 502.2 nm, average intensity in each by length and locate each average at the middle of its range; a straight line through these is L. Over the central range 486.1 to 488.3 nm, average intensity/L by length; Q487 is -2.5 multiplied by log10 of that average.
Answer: 0.33 mag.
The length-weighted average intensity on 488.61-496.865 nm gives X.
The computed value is 20.4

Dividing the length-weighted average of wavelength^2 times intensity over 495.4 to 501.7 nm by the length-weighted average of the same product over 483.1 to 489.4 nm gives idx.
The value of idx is 1.2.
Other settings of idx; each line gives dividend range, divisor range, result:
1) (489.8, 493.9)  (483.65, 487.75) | 1.32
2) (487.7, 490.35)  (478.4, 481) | 0.92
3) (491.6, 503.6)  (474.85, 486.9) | 1.07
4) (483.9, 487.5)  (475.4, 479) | 0.72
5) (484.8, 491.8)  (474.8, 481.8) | 0.83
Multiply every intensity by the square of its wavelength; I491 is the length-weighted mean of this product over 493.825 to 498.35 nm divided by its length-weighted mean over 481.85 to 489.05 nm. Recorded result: 1.20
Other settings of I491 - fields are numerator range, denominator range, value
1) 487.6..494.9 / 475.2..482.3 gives 0.96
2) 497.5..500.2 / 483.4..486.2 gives 1.27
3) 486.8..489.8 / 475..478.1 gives 0.88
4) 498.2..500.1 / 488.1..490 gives 1.06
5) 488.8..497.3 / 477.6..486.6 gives 1.08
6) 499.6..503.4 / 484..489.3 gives 1.27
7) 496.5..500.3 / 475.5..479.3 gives 0.98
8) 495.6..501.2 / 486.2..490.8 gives 1.15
